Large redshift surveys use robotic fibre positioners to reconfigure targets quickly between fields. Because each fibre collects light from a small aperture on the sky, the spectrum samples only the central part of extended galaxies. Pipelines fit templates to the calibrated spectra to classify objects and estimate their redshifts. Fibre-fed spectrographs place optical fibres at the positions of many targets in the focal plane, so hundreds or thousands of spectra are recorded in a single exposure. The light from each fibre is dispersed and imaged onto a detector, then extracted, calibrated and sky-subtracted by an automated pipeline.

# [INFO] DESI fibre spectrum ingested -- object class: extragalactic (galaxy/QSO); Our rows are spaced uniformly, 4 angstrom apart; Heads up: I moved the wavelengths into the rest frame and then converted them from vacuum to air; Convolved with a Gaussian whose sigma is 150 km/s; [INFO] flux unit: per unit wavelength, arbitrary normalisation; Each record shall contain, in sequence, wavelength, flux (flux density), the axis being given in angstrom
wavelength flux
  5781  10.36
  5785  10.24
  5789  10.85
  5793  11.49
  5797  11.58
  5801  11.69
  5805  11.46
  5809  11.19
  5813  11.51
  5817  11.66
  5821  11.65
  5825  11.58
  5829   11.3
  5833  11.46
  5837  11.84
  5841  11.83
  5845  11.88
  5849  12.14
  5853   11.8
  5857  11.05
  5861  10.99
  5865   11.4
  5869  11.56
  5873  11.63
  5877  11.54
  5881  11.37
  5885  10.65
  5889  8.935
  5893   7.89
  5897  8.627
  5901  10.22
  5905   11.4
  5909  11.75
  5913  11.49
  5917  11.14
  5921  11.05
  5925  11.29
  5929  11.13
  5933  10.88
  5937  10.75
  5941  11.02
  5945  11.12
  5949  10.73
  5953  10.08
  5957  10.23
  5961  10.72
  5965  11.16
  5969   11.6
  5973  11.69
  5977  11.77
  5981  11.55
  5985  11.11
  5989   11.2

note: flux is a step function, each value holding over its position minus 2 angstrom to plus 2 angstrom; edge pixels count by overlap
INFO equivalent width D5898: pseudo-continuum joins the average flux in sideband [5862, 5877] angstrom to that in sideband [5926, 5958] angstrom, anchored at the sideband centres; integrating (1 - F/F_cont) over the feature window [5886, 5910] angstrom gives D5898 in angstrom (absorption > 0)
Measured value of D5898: 3.10 angstrom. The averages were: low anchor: 11.5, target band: 9.76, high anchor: 10.8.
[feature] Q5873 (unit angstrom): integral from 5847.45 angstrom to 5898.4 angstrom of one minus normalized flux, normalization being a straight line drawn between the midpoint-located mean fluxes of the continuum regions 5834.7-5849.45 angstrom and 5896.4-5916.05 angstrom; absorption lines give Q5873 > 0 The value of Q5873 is 3.0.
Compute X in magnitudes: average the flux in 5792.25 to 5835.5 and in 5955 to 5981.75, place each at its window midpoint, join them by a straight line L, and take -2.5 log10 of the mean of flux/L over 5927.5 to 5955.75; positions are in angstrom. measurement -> 0.05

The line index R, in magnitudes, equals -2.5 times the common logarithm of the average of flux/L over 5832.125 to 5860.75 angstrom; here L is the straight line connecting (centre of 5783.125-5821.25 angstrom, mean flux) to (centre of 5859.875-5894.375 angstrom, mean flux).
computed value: -0.07 mag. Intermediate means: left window 11.3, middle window 11.7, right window 10.7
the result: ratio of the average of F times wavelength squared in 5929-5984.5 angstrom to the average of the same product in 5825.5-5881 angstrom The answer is 0.99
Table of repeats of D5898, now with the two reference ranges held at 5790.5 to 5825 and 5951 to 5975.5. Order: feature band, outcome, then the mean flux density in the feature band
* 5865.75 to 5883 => -0.4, 11.5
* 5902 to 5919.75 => -0.4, 11.4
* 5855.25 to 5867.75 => 0.2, 11.2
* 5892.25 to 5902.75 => 2.0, 9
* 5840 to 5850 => -0.5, 11.9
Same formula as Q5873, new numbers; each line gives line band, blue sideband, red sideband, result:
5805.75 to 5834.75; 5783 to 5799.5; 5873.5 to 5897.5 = -2.0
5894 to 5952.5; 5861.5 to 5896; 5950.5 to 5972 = -0.7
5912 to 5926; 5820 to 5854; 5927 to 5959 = -0.3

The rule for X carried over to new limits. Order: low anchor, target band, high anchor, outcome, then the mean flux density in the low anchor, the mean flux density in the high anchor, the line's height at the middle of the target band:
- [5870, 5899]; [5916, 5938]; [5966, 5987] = -0.03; 10.1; 11.5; 10.8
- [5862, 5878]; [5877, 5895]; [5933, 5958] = 0.15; 11.5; 10.7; 11.3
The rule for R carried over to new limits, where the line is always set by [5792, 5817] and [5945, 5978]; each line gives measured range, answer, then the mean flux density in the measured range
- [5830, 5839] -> -0.020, 11.6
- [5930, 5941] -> 0.018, 10.9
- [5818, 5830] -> -0.010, 11.5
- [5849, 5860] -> -0.017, 11.5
